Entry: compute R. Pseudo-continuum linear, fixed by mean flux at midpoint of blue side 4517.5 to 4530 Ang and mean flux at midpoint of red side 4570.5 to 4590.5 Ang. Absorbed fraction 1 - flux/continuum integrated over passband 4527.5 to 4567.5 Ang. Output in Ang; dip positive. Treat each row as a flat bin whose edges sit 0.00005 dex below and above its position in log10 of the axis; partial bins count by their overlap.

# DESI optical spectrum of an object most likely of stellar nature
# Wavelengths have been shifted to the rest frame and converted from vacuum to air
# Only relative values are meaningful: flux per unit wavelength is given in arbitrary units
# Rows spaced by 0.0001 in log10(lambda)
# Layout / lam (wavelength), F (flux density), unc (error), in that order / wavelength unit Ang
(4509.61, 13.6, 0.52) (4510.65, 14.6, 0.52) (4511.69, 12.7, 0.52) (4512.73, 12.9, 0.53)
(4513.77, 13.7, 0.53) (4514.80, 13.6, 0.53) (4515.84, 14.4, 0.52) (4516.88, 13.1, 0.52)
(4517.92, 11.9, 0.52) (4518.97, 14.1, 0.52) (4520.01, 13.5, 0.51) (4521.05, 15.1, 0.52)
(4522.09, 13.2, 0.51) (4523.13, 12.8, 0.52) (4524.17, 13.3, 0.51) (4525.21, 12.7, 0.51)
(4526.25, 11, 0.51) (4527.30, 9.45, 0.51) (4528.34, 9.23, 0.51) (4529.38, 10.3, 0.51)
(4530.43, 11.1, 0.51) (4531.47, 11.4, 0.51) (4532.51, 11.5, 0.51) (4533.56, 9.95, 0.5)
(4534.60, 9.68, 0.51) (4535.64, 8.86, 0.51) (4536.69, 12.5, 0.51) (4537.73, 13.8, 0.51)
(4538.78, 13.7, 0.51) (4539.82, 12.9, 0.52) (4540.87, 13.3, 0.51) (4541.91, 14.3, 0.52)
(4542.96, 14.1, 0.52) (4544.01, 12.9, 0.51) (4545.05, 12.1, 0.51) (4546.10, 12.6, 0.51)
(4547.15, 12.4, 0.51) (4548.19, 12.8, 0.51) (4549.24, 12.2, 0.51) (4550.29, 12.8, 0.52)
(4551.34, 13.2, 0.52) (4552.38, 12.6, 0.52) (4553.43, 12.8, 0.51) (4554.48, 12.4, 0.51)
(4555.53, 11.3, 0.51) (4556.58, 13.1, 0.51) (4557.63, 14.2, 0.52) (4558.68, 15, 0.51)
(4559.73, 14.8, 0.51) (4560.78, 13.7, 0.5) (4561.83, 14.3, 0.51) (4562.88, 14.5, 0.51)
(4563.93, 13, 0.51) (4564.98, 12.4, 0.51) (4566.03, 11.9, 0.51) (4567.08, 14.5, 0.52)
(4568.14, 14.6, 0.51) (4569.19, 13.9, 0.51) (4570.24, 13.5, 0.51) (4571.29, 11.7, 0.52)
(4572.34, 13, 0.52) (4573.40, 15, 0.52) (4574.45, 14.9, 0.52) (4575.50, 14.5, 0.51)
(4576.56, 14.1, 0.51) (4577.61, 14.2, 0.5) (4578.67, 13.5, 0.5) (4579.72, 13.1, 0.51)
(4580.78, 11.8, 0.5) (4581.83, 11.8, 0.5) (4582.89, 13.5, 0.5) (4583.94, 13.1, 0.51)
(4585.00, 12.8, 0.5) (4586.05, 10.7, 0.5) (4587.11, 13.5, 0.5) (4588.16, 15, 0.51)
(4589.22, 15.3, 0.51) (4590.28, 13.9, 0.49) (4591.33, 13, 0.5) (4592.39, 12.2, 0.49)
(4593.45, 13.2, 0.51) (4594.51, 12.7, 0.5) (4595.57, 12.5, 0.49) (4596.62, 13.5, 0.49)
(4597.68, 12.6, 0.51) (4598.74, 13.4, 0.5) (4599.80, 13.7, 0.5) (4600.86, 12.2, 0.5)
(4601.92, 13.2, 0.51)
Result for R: 0.6 Ang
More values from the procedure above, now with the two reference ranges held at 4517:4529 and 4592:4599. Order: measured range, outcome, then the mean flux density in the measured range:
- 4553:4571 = -1.2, 13.5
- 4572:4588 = -0.7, 13.3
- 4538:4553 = -0.6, 13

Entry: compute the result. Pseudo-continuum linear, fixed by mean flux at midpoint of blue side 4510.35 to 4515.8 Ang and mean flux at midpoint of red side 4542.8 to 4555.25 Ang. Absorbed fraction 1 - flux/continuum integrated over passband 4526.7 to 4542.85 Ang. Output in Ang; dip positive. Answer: 1.8 Ang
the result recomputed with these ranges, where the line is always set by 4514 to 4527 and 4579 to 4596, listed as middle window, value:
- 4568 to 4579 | -0.7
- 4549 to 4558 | 0.3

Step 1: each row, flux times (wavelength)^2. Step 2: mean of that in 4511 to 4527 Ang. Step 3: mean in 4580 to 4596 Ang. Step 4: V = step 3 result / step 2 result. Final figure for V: 1.02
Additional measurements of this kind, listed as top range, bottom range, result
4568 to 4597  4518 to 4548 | 1.12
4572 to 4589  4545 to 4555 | 1.08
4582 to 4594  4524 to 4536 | 1.27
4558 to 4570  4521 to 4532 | 1.21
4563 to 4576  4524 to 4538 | 1.26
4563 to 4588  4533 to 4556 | 1.09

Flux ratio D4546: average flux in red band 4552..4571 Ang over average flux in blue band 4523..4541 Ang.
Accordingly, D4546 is 1.2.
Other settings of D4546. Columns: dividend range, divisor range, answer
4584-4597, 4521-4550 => 1.09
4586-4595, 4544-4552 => 1.06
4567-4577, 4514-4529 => 1.10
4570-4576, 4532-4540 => 1.19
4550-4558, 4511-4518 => 0.96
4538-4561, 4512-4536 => 1.09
